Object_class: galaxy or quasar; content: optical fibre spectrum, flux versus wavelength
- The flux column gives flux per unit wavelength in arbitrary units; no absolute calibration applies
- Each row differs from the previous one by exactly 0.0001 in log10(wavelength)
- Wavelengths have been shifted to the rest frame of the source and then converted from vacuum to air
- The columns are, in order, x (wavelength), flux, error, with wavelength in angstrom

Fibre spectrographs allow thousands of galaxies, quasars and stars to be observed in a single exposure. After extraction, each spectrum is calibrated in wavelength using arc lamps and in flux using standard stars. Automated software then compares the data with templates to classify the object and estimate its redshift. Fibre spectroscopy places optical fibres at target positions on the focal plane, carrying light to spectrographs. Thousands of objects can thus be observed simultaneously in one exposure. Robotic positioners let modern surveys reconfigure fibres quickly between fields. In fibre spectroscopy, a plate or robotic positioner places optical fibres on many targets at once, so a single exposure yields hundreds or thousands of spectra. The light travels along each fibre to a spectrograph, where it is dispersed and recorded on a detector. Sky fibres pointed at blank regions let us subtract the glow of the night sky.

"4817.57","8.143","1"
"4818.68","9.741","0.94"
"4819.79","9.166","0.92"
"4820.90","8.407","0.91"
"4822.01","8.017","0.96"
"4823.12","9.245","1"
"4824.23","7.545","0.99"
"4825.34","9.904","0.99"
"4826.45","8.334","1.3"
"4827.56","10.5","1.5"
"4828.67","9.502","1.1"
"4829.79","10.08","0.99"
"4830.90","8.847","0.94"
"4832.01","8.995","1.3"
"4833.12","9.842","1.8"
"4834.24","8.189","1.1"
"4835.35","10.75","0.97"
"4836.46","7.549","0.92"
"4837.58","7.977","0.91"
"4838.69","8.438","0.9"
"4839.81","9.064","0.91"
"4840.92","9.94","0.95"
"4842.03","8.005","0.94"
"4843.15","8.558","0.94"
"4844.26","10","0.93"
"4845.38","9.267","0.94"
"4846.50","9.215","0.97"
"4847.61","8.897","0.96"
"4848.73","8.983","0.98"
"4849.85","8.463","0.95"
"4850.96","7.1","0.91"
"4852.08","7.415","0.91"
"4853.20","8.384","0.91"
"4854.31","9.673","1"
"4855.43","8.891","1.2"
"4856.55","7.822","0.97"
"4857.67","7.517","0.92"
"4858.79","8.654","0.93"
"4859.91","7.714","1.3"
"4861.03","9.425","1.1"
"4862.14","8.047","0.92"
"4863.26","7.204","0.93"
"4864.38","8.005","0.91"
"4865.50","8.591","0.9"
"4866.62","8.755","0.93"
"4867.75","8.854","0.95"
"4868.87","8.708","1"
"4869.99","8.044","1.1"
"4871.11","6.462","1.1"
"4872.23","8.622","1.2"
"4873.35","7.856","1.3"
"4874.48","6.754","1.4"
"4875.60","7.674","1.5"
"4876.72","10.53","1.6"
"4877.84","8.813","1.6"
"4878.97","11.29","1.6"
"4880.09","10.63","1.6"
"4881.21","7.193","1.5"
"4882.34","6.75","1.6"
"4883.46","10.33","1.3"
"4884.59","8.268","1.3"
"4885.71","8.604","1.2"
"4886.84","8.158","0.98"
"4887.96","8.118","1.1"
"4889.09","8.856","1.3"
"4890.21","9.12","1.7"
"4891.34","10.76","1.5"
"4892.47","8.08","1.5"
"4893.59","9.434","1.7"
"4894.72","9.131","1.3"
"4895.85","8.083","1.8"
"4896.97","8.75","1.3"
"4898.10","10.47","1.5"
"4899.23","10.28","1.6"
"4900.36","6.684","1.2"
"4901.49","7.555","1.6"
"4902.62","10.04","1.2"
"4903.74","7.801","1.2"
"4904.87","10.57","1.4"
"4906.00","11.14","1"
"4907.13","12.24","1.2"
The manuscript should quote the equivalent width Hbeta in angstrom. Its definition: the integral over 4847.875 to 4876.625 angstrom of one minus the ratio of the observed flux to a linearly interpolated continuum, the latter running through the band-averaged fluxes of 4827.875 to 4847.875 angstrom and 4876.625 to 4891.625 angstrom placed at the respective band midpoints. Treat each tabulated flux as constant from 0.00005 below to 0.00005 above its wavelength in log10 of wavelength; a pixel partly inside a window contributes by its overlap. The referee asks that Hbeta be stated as 2.7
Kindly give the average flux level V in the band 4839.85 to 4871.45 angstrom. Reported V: 8.47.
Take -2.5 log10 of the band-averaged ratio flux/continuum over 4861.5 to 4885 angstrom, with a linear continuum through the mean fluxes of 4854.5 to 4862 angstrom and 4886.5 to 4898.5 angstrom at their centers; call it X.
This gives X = 0.03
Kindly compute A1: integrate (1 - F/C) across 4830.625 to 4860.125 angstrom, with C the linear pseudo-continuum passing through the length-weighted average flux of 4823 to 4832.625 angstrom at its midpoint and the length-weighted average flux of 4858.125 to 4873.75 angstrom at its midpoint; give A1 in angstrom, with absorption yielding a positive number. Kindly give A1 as 0.3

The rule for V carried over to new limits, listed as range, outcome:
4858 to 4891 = 8.49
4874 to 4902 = 8.82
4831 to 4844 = 8.88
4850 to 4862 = 8.27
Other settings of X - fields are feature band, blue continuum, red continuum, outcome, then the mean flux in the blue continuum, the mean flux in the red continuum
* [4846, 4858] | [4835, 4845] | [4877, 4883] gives 0.065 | 8.89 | 9.04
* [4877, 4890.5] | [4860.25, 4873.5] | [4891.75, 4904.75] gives -0.040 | 8.22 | 8.84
